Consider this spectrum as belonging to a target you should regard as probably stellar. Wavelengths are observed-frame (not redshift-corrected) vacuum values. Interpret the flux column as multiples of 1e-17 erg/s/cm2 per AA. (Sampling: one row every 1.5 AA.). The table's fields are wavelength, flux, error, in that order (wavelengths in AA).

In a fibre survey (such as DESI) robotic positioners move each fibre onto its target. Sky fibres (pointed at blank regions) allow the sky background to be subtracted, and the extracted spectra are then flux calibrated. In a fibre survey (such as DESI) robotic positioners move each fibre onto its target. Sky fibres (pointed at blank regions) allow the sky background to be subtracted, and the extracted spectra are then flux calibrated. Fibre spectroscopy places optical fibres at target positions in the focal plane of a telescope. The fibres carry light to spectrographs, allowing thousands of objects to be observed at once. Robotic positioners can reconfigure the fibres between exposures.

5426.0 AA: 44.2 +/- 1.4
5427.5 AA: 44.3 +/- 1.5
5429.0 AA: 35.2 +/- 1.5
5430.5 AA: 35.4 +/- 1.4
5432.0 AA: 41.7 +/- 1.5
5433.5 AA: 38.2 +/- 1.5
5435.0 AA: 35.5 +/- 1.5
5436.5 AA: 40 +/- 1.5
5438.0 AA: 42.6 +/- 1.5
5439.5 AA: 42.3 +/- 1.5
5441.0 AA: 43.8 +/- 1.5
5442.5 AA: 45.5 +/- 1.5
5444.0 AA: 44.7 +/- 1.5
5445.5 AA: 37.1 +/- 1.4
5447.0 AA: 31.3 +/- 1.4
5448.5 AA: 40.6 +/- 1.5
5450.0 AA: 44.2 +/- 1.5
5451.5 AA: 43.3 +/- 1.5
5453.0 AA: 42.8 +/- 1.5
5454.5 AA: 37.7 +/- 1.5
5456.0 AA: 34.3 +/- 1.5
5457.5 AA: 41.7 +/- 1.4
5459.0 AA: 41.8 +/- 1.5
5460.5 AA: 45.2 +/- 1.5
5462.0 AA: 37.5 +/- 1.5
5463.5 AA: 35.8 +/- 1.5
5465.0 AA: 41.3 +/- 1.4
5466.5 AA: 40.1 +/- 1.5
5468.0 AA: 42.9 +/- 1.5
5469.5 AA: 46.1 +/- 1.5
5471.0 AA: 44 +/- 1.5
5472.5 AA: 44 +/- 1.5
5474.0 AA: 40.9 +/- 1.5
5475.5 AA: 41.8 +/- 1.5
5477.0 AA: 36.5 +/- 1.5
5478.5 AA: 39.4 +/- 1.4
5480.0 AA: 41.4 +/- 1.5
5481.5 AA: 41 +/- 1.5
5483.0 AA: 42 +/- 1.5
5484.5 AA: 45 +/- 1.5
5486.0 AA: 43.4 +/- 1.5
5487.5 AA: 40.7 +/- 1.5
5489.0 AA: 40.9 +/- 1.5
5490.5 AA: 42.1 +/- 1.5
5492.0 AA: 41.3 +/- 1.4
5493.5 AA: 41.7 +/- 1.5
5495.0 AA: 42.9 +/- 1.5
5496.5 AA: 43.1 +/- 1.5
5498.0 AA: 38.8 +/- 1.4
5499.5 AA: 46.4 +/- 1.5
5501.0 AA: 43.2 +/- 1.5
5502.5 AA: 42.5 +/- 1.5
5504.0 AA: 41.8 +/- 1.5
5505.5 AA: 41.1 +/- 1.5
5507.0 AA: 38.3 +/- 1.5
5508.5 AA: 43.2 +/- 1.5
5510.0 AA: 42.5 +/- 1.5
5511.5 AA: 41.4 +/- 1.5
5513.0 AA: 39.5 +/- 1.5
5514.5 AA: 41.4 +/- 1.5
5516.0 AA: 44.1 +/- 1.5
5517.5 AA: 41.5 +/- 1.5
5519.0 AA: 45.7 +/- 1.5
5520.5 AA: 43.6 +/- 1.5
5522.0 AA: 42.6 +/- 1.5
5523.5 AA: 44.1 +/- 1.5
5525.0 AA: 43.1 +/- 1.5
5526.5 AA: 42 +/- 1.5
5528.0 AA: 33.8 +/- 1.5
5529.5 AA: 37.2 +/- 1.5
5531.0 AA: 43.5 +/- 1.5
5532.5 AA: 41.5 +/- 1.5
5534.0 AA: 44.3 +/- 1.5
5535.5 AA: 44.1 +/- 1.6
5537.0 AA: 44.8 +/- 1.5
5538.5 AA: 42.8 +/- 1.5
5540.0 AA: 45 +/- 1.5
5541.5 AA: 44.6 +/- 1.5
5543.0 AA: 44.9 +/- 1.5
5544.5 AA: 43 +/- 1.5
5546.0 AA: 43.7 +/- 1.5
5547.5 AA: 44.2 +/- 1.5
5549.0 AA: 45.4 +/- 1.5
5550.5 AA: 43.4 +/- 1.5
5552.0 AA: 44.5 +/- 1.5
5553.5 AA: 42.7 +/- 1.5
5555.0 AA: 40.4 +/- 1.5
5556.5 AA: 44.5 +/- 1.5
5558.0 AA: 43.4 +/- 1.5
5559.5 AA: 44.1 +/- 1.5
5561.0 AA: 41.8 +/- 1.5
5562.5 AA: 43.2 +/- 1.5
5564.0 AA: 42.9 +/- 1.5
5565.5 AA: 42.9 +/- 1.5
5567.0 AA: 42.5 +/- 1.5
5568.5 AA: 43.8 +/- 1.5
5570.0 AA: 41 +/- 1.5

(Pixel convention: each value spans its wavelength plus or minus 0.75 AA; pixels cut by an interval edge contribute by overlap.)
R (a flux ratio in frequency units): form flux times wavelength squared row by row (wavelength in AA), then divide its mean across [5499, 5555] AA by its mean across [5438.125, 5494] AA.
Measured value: 1.1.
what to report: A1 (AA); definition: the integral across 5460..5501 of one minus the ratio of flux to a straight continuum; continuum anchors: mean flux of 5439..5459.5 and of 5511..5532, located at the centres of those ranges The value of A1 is -0.6 AA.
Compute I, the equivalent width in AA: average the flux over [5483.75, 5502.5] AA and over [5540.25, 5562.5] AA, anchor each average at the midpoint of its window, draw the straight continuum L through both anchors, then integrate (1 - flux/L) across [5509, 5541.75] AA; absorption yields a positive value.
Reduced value 0.5 AA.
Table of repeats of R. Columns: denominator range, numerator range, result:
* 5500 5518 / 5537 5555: 1.06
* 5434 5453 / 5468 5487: 1.04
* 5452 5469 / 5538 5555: 1.13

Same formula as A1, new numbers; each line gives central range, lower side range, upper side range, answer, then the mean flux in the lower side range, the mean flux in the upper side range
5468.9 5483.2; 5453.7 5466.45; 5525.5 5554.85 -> -0.5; 39.5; 42.9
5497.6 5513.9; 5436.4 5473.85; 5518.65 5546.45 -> 0.2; 41.2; 42.8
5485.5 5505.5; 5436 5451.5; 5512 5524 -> 0.1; 41.3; 42.8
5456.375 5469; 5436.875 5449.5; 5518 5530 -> 0.1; 41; 41.6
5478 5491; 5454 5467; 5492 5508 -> -0.3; 39.5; 42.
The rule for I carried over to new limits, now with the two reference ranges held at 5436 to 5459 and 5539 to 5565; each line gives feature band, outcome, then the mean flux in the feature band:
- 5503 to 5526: 0.2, 42.3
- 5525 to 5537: 0.5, 41.3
